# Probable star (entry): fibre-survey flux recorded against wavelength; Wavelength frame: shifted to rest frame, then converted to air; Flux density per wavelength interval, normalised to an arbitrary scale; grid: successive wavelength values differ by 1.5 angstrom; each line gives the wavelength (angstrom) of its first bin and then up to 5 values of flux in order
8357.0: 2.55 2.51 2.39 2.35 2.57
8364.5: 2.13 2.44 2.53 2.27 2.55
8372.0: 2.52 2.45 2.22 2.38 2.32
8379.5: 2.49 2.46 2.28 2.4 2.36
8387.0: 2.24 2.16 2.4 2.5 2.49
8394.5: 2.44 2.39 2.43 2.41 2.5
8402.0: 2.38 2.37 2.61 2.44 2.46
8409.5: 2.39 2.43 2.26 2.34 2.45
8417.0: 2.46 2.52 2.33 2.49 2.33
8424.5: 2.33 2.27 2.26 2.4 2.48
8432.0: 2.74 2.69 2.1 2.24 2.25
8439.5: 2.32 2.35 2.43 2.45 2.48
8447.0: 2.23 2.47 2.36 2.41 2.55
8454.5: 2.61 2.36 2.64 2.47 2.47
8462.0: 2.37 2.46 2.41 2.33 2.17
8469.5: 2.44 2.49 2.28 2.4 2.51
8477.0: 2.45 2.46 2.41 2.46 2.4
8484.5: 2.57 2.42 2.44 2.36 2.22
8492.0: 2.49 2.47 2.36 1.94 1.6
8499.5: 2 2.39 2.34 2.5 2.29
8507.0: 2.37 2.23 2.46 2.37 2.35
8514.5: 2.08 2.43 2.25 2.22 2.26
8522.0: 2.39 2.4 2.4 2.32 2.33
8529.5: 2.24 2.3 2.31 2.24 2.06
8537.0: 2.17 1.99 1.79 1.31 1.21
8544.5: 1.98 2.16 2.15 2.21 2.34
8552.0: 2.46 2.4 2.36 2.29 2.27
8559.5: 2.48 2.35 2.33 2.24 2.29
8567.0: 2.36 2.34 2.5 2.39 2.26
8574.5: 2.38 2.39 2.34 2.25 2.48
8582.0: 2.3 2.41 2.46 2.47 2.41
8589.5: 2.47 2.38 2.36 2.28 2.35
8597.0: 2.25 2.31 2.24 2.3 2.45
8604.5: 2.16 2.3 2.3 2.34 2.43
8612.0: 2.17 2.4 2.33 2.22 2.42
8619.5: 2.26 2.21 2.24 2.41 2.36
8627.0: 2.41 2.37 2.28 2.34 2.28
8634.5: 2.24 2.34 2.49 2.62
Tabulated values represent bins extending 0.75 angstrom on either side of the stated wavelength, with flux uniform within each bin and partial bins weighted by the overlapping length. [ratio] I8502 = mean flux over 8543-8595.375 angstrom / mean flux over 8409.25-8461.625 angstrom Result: 1.0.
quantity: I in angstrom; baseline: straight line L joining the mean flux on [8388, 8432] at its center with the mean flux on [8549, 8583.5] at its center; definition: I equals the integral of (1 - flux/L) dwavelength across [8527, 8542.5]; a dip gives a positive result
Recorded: 1.97 angstrom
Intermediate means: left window 2.41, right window 2.35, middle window 2.06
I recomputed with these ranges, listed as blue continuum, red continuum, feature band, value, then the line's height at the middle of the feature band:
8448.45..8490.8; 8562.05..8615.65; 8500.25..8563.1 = 4.0 angstrom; 2.39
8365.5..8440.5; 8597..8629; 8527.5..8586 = 2.5 angstrom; 2.34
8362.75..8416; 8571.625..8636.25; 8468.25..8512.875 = 0.4 angstrom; 2.37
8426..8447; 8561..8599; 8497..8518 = 1.0 angstrom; 2.37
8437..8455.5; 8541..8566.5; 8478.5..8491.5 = -0.5 angstrom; 2.32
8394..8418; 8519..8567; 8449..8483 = -1.6 angstrom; 2.32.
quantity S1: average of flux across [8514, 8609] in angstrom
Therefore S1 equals 2.27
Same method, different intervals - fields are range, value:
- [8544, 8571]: 2.31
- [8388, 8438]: 2.41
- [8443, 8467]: 2.44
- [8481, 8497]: 2.38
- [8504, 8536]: 2.31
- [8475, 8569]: 2.26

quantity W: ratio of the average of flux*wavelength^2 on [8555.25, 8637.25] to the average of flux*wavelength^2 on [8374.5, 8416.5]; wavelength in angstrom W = 1.02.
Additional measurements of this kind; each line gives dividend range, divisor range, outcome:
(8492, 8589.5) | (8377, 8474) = 0.97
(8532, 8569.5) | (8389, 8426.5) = 0.93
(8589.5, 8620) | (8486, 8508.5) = 1.05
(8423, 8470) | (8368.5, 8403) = 1.02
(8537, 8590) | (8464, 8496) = 0.95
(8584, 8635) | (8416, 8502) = 1.01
